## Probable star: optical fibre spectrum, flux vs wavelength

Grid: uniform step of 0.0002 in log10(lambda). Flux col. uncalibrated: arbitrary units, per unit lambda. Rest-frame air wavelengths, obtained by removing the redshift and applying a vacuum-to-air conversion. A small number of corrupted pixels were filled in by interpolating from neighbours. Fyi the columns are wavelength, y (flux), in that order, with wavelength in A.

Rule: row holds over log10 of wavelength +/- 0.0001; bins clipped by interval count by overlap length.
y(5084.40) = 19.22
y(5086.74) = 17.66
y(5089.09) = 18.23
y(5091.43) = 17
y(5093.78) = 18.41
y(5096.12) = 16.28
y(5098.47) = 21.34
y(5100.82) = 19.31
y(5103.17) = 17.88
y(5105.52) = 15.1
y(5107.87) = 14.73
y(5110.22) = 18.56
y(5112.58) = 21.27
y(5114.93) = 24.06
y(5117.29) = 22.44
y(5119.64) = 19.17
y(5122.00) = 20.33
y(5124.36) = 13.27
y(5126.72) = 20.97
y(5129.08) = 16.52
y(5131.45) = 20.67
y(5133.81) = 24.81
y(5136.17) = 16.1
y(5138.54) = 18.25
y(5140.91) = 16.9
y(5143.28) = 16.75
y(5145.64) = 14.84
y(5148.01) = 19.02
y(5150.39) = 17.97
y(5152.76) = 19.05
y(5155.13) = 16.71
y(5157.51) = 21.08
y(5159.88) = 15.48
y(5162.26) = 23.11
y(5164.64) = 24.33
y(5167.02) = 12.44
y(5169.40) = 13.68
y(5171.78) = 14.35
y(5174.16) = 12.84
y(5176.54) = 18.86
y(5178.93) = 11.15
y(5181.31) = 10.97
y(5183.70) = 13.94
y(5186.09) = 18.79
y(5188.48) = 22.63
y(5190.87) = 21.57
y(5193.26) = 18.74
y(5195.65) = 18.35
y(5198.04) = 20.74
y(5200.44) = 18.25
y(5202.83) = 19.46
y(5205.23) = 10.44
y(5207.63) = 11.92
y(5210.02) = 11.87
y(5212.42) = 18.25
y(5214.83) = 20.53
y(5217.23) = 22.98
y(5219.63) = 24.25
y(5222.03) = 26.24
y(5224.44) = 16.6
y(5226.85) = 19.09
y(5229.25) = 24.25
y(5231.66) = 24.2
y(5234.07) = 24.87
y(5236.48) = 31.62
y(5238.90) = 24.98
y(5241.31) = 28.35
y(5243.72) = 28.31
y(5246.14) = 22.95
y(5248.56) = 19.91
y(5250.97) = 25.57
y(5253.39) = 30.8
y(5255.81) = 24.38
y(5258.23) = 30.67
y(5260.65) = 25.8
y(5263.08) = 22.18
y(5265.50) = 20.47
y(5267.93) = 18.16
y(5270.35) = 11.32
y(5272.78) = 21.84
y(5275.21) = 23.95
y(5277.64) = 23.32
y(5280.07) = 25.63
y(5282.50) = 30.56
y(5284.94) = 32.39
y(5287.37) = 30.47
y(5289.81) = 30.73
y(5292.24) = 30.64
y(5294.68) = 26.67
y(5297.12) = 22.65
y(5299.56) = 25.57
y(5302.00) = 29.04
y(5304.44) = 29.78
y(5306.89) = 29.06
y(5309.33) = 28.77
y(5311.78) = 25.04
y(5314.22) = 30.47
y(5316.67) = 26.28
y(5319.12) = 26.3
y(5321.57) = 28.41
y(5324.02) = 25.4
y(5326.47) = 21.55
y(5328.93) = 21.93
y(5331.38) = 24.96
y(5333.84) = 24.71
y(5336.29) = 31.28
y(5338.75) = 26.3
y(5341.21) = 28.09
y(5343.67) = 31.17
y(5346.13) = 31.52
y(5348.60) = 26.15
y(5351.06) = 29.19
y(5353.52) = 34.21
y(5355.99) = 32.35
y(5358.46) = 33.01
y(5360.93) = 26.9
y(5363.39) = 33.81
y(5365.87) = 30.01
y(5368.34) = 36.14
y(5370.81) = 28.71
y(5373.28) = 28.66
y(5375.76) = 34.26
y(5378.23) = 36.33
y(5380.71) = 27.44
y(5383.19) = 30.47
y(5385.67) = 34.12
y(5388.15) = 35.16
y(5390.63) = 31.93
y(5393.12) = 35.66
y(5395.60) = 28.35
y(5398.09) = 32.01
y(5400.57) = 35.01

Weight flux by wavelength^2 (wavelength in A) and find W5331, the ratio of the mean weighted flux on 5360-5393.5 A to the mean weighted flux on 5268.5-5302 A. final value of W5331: 1.29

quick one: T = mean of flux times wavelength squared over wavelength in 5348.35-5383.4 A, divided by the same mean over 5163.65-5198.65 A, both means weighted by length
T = 2.00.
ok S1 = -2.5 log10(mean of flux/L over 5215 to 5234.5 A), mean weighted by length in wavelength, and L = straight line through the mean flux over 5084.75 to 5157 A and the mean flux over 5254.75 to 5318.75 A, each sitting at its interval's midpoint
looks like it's 0.03 mag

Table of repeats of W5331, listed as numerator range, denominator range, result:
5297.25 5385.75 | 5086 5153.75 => 1.70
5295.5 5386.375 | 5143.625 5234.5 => 1.68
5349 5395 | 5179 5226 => 1.89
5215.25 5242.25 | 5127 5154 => 1.36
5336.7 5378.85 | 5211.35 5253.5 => 1.35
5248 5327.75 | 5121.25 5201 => 1.54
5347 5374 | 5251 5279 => 1.39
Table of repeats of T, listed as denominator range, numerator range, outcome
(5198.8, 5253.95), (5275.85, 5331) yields 1.28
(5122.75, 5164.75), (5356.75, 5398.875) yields 1.88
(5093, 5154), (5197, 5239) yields 1.14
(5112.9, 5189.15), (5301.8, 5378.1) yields 1.74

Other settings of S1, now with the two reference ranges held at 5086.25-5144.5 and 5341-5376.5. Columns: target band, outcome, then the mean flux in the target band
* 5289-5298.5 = 0.006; 27.5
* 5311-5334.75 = 0.144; 25.5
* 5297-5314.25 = 0.024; 27.7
